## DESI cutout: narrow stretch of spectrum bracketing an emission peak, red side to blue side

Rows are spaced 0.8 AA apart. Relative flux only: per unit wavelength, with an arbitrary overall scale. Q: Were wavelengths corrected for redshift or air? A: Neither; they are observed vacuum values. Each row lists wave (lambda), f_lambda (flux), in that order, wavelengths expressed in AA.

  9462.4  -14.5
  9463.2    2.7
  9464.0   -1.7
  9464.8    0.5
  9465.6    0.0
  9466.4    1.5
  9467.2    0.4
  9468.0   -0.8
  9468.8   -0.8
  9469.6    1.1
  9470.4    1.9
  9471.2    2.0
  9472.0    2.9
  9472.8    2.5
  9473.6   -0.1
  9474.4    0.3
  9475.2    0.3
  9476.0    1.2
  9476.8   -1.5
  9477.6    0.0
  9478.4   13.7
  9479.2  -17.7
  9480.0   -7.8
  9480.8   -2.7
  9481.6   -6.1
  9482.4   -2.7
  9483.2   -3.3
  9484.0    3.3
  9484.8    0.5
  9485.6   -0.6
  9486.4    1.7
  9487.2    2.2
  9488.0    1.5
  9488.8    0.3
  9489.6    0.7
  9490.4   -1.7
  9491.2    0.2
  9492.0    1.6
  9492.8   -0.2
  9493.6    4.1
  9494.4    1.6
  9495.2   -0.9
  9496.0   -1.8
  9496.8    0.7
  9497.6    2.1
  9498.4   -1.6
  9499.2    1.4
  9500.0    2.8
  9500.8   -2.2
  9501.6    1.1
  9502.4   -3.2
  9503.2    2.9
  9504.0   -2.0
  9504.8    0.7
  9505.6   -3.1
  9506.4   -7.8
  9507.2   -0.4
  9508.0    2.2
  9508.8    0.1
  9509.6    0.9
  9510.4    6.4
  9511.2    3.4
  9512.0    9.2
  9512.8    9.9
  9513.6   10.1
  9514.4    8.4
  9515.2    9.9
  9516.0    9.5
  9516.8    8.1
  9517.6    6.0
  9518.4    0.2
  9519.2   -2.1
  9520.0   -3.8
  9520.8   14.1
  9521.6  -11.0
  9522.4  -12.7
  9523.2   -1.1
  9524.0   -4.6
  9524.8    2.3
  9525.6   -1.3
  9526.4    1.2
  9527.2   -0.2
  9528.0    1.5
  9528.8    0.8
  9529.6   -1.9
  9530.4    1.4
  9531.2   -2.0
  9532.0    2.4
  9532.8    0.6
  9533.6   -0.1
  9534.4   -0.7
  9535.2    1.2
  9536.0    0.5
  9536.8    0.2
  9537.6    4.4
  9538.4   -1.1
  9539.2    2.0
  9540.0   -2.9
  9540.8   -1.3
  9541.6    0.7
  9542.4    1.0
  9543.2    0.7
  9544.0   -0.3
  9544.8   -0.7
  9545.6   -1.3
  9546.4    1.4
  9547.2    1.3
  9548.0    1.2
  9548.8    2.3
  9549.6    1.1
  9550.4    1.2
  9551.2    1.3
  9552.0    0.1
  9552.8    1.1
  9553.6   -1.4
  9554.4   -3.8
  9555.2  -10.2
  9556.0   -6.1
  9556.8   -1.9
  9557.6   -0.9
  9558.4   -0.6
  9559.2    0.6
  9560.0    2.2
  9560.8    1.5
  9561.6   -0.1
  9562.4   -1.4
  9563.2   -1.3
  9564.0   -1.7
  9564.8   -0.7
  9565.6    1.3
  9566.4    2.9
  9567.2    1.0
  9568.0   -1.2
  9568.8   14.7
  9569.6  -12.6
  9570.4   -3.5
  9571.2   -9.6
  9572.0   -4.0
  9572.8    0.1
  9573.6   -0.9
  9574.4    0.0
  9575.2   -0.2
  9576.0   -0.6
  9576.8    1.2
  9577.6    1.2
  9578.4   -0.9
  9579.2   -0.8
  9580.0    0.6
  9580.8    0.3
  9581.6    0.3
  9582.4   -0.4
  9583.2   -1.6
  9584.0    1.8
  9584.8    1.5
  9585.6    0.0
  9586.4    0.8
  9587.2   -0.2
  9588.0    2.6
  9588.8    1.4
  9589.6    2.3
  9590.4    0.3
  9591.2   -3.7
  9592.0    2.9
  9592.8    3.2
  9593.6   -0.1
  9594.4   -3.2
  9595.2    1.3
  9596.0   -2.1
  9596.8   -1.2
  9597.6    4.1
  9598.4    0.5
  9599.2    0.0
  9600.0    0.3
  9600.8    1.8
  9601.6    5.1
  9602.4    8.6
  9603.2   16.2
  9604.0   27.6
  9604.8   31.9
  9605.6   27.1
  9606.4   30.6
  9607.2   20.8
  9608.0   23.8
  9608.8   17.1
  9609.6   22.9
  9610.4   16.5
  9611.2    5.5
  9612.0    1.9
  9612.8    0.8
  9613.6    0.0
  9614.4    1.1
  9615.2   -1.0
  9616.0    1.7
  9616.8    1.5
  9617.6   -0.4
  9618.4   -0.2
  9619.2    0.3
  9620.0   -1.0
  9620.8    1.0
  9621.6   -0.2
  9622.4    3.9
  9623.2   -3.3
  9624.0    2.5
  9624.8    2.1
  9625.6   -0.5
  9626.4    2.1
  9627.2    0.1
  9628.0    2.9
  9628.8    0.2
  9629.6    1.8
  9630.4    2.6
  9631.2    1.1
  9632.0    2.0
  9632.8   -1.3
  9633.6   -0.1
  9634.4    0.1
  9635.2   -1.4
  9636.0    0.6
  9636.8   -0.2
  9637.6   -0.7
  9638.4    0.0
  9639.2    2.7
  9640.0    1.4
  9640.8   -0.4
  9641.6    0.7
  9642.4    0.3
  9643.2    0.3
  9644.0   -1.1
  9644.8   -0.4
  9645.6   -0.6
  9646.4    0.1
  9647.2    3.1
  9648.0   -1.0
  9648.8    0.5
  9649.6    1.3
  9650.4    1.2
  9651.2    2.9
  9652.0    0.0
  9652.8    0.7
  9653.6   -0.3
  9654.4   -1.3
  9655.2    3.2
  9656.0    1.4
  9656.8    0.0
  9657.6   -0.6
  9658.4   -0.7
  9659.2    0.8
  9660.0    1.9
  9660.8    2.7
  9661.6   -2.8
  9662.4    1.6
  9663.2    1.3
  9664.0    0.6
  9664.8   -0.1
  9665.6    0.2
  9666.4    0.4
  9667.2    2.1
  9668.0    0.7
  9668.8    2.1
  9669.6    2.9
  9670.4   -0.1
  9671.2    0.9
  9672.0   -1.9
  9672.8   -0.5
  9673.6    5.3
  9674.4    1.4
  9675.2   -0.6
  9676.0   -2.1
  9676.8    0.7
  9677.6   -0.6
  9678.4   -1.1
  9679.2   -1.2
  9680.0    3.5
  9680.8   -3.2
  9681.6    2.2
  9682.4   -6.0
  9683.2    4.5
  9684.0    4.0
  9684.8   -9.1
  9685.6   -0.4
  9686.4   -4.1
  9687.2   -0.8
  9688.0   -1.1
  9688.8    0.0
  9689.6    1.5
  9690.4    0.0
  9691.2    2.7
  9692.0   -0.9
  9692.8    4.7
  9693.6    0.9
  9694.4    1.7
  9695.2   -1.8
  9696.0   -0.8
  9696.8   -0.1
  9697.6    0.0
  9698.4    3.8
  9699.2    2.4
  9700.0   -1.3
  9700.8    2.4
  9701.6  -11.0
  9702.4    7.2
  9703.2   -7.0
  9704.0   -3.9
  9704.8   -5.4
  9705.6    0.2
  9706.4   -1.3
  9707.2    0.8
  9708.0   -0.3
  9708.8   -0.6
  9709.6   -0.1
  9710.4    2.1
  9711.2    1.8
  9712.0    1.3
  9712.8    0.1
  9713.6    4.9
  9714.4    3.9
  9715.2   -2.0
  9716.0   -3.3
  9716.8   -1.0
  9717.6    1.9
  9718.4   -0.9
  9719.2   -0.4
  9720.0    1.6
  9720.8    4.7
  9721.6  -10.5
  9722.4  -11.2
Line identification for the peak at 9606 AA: [O III] 5007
